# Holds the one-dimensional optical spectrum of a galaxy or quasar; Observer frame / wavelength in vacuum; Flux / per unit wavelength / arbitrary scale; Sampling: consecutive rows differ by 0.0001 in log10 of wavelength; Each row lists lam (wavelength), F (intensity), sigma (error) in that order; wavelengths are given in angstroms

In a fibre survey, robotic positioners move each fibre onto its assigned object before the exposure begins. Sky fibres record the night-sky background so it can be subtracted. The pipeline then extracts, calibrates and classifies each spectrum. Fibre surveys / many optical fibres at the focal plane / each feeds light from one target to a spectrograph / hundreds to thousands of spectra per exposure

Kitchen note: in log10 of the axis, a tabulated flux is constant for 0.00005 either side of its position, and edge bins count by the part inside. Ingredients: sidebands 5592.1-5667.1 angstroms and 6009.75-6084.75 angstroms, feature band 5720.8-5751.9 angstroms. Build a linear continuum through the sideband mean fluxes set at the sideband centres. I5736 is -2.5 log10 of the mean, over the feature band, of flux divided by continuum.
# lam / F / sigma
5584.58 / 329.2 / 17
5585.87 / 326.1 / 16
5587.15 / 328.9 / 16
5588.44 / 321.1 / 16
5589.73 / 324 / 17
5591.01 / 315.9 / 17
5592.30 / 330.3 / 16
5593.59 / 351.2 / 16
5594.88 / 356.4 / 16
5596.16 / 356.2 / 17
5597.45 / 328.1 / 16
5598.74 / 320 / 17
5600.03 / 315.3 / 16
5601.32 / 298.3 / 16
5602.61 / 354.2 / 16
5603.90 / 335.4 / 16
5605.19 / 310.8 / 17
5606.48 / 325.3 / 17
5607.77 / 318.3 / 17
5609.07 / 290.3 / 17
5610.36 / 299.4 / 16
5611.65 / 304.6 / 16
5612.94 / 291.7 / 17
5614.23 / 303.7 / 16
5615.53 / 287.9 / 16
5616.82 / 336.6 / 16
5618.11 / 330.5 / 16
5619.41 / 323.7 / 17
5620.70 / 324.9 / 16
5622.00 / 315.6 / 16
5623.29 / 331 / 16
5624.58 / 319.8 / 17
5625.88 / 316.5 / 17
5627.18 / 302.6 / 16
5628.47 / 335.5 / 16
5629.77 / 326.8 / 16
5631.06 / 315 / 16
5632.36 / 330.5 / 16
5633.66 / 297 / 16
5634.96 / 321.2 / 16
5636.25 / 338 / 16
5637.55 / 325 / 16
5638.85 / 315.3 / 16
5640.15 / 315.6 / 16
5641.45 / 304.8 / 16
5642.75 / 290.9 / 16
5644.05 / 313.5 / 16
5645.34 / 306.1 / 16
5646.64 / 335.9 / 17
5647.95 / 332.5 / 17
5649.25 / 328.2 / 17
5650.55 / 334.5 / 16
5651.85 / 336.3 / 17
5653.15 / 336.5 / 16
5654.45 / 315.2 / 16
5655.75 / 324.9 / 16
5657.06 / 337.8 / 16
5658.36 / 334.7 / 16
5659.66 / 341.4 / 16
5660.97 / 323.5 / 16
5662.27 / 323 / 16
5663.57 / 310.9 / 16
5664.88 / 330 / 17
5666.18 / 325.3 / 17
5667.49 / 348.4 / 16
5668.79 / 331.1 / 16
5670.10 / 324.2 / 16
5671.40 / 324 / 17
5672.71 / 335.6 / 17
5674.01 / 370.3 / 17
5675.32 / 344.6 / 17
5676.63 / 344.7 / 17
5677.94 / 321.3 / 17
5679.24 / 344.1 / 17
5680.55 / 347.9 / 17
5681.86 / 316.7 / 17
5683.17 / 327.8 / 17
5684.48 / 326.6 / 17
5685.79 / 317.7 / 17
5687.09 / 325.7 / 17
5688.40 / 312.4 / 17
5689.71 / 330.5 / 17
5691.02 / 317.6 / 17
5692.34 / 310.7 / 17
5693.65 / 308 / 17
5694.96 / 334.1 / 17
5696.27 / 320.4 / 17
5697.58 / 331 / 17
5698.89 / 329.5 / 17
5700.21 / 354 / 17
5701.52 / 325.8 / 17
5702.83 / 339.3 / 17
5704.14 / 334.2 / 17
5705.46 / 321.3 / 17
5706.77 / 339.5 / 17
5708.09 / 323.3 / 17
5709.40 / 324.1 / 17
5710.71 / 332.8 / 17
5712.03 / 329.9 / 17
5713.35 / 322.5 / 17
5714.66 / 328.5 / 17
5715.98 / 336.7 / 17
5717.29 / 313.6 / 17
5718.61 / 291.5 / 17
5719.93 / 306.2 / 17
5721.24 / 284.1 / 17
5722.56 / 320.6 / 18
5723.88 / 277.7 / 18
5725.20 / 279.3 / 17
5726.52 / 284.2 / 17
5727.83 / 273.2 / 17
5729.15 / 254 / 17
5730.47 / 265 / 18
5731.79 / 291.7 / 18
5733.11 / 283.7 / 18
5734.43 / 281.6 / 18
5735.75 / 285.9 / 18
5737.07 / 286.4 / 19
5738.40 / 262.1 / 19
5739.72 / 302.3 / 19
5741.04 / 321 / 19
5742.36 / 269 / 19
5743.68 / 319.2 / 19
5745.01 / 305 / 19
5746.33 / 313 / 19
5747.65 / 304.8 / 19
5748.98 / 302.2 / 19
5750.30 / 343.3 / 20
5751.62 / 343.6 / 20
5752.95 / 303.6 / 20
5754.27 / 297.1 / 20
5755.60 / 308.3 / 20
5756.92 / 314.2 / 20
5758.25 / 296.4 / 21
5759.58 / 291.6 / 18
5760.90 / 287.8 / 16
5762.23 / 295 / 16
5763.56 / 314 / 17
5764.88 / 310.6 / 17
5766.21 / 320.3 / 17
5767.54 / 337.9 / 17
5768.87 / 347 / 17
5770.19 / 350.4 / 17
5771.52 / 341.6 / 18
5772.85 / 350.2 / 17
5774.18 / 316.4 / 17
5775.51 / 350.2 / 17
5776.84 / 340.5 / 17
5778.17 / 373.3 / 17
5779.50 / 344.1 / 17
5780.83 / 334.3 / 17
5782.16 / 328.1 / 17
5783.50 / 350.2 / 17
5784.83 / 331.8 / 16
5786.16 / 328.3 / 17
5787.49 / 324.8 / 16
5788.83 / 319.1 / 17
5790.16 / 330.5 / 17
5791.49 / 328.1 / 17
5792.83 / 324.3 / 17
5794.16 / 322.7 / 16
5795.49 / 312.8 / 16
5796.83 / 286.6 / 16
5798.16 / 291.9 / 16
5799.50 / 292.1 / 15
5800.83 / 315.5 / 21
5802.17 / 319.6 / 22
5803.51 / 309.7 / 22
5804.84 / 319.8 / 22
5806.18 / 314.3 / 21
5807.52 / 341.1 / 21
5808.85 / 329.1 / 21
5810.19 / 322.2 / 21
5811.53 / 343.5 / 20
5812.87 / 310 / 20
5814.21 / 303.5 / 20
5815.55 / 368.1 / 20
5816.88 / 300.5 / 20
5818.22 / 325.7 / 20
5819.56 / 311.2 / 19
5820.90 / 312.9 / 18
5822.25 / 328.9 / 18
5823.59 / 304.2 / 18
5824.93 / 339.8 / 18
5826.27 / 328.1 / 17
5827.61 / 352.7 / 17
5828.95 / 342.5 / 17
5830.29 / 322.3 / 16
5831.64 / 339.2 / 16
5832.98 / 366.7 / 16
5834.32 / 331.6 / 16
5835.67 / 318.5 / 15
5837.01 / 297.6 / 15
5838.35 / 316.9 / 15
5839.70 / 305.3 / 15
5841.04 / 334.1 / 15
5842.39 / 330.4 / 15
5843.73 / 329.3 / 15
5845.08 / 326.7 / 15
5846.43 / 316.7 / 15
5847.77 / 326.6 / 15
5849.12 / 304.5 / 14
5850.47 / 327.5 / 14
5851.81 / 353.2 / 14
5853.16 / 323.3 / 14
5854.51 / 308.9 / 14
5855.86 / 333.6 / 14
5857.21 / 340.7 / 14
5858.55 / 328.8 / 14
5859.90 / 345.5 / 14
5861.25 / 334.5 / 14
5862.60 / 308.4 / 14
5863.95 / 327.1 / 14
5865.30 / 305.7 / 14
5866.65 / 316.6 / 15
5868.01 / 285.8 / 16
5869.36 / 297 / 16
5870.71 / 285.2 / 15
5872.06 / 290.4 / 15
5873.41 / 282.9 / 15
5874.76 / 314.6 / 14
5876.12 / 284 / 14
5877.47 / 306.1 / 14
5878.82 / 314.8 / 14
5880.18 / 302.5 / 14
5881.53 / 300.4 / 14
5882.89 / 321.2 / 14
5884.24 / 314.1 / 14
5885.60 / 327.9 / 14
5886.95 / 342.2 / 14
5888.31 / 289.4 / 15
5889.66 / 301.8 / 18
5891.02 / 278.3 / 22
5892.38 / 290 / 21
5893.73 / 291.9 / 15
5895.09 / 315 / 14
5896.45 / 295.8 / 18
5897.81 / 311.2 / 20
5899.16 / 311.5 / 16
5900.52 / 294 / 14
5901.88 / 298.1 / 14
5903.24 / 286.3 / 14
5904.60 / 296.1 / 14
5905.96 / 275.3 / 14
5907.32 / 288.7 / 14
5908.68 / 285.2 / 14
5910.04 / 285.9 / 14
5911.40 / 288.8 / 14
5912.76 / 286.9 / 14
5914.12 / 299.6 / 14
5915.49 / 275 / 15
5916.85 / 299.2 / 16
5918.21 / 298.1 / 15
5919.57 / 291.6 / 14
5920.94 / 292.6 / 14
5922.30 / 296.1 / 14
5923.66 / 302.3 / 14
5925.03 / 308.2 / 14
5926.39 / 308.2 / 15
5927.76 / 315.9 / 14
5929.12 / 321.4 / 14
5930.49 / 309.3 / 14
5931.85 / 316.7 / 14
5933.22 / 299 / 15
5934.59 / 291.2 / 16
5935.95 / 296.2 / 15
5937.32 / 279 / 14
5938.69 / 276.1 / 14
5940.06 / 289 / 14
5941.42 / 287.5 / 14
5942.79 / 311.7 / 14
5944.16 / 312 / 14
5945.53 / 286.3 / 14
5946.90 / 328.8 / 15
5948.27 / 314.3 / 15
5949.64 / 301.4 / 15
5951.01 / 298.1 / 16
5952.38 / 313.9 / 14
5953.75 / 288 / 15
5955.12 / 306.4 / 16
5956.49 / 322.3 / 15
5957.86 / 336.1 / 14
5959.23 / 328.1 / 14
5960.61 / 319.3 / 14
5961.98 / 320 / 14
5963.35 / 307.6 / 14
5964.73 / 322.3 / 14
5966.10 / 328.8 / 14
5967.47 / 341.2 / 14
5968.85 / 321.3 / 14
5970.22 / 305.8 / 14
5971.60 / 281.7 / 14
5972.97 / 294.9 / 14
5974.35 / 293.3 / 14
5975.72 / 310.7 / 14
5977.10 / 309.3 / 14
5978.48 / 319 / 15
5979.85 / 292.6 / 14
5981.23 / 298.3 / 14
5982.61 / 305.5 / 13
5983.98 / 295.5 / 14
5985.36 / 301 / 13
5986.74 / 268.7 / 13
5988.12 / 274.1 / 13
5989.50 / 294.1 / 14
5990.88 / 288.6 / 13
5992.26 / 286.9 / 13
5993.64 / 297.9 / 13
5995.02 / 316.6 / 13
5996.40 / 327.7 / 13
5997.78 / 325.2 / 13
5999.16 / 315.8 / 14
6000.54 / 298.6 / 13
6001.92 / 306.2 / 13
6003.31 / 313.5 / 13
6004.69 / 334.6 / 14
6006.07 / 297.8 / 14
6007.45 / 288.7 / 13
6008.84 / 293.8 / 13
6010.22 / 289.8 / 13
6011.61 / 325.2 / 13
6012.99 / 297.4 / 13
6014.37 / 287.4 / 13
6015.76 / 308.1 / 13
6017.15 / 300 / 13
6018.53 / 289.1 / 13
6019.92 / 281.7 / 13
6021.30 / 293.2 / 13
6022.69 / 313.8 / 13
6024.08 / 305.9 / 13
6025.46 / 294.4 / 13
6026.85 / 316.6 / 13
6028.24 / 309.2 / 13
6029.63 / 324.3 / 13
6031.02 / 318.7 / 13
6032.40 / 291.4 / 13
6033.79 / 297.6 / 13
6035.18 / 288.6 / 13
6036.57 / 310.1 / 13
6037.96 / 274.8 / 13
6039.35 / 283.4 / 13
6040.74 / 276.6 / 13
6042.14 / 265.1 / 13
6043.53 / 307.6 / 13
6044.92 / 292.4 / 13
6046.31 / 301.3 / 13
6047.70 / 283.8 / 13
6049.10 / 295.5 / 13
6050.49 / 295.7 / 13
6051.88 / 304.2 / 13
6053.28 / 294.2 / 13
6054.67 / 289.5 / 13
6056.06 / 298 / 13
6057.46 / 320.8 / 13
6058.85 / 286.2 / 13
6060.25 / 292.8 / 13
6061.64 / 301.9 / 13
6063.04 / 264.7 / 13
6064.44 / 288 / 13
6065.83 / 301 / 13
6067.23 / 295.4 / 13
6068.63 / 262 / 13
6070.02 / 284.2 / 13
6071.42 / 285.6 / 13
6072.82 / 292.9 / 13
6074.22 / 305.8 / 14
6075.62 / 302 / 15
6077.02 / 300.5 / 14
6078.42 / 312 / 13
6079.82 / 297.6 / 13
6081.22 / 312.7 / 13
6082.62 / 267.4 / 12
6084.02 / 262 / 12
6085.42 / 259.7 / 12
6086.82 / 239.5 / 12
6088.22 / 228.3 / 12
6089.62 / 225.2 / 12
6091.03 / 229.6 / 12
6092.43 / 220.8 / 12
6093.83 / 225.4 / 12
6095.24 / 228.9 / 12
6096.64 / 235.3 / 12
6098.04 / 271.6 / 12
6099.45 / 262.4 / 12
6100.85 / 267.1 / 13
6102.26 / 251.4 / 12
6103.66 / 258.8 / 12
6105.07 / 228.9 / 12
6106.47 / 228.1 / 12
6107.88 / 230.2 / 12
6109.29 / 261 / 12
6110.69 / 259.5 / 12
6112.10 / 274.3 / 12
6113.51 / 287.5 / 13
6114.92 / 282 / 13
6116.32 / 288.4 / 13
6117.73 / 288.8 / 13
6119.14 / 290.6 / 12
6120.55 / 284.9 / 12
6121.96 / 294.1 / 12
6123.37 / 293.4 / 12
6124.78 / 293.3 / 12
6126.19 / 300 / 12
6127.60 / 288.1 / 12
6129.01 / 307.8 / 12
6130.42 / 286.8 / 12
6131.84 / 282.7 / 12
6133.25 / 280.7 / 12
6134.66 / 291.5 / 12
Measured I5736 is 0.08 mag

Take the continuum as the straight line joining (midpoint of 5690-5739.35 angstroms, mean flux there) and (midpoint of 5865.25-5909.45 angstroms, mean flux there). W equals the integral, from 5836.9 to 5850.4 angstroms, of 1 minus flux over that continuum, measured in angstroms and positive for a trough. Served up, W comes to -0.81 angstroms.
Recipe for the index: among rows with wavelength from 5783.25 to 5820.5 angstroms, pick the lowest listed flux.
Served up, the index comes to 286.6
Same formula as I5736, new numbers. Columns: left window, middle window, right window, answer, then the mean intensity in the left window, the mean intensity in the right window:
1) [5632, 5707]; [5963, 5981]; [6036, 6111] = -0.080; 327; 274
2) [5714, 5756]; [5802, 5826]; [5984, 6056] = -0.085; 298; 299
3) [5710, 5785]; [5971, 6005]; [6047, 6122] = -0.064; 311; 274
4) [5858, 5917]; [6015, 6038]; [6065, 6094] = -0.078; 302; 273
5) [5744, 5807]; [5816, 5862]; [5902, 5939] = -0.059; 321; 295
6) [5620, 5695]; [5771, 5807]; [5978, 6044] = -0.034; 325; 300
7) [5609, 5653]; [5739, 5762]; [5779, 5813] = 0.049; 318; 322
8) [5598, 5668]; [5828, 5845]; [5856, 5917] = -0.075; 321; 303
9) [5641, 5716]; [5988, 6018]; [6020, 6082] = -0.012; 328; 296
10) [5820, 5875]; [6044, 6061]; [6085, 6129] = -0.086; 322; 261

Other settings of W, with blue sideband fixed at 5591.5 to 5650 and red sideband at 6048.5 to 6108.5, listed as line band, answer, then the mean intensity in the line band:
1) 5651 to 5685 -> -1.87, 333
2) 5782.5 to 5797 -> -1.08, 325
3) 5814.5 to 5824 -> -0.70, 321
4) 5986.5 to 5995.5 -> -0.28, 290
